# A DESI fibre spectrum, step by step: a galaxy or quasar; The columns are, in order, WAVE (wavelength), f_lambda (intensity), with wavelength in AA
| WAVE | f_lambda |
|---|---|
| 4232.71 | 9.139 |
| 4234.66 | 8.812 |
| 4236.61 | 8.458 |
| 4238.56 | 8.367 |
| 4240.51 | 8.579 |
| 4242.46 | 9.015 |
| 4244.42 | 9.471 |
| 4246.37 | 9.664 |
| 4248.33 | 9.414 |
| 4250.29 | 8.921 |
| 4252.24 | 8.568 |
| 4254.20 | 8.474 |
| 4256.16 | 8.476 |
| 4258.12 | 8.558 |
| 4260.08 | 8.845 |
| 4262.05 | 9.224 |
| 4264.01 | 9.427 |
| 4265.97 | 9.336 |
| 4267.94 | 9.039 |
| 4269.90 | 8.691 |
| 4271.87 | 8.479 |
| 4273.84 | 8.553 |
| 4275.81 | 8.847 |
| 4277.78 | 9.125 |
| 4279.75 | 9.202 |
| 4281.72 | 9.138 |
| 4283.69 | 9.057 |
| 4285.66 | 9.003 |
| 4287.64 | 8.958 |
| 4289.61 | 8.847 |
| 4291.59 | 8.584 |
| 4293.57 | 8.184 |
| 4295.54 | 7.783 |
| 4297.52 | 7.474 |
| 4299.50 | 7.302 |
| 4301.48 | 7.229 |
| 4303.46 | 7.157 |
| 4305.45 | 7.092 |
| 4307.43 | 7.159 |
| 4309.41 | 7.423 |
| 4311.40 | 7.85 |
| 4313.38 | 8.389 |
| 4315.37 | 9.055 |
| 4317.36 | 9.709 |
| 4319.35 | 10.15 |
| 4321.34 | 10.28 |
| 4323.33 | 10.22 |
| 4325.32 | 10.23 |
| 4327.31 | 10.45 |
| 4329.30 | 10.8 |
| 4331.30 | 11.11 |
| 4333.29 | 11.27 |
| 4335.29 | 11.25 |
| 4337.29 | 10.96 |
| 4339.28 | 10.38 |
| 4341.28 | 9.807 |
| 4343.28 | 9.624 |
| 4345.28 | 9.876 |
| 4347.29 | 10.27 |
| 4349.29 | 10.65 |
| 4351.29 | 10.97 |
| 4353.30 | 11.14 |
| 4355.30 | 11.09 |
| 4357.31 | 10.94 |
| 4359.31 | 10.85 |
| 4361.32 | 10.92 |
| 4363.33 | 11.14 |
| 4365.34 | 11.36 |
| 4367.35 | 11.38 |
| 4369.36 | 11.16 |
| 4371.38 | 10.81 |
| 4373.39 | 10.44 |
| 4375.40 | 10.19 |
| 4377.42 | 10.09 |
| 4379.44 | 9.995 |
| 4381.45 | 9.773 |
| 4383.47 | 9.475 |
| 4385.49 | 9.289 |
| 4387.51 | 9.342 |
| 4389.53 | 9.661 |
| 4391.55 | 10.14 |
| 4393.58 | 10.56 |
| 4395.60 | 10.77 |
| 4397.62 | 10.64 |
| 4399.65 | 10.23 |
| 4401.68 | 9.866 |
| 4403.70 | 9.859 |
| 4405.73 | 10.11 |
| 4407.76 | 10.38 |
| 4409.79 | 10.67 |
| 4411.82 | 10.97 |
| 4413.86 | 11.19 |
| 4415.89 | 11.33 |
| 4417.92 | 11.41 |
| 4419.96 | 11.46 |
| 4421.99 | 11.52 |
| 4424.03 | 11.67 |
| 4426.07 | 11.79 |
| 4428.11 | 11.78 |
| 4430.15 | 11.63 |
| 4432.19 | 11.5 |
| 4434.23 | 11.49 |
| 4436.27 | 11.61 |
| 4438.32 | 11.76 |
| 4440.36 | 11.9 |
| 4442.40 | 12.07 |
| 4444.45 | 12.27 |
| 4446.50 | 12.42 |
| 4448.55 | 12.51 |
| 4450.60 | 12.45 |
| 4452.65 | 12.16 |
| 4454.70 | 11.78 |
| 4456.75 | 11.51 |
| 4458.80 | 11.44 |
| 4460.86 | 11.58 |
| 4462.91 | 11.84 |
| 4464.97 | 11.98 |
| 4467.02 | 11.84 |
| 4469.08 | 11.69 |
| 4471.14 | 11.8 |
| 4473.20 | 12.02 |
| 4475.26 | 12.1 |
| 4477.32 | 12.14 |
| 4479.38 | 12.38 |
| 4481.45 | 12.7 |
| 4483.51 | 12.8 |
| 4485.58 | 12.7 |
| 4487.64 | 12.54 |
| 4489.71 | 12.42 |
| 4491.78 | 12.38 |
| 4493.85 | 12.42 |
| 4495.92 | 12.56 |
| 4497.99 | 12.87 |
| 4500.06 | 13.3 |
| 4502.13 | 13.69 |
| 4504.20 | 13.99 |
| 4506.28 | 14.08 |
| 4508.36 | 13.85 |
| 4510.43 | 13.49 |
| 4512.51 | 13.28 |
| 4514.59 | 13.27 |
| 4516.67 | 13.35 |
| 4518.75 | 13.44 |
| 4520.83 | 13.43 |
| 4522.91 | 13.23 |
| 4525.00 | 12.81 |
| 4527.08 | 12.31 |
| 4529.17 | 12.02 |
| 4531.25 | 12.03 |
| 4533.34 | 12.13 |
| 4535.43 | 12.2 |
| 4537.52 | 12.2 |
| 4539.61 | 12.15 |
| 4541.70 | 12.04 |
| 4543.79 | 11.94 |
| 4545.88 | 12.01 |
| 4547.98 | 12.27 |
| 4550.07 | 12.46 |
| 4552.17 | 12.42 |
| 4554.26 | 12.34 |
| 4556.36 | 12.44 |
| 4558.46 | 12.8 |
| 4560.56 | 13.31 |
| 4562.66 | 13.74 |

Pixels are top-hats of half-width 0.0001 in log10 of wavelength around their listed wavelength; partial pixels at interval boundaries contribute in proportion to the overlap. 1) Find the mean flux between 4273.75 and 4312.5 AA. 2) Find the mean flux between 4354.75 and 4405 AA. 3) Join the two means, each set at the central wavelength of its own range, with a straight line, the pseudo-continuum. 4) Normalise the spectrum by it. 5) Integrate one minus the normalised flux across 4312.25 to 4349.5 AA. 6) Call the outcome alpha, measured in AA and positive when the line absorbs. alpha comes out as -4.4 AA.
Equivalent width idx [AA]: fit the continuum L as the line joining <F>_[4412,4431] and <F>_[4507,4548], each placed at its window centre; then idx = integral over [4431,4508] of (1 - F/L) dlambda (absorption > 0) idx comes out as -1.7 AA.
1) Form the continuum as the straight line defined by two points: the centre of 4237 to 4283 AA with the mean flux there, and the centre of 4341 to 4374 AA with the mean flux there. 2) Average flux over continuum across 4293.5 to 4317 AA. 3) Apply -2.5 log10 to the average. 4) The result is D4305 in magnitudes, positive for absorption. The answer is 0.26 mag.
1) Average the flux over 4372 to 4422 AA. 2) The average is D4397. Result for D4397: 10.4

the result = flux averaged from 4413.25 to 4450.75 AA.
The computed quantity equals 11.8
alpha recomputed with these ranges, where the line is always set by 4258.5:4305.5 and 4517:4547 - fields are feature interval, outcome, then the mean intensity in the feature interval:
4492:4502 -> -0.8 AA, 12.8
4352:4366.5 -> -1.9 AA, 11.1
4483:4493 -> -0.7 AA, 12.5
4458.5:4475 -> -0.5 AA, 11.8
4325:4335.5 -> -1.8 AA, 10.9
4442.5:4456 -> -1.3 AA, 12.2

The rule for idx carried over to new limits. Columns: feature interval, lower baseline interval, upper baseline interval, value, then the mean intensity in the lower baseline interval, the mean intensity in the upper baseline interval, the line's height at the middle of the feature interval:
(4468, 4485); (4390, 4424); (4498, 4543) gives -0.2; 10.7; 13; 12.1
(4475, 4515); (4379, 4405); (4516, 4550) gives -3.9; 9.97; 12.5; 11.8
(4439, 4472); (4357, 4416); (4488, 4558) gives -1.0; 10.4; 12.7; 11.6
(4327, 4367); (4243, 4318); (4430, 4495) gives -3.7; 8.57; 12.1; 9.84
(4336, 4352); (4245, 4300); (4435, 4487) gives -0.5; 8.77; 12.1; 10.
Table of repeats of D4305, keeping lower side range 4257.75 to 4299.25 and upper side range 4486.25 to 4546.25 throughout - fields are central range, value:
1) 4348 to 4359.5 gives -0.093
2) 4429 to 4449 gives -0.037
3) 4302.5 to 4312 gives 0.255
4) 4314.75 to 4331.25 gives -0.074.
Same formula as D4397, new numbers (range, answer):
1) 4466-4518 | 12.8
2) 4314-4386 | 10.5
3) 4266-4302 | 8.56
